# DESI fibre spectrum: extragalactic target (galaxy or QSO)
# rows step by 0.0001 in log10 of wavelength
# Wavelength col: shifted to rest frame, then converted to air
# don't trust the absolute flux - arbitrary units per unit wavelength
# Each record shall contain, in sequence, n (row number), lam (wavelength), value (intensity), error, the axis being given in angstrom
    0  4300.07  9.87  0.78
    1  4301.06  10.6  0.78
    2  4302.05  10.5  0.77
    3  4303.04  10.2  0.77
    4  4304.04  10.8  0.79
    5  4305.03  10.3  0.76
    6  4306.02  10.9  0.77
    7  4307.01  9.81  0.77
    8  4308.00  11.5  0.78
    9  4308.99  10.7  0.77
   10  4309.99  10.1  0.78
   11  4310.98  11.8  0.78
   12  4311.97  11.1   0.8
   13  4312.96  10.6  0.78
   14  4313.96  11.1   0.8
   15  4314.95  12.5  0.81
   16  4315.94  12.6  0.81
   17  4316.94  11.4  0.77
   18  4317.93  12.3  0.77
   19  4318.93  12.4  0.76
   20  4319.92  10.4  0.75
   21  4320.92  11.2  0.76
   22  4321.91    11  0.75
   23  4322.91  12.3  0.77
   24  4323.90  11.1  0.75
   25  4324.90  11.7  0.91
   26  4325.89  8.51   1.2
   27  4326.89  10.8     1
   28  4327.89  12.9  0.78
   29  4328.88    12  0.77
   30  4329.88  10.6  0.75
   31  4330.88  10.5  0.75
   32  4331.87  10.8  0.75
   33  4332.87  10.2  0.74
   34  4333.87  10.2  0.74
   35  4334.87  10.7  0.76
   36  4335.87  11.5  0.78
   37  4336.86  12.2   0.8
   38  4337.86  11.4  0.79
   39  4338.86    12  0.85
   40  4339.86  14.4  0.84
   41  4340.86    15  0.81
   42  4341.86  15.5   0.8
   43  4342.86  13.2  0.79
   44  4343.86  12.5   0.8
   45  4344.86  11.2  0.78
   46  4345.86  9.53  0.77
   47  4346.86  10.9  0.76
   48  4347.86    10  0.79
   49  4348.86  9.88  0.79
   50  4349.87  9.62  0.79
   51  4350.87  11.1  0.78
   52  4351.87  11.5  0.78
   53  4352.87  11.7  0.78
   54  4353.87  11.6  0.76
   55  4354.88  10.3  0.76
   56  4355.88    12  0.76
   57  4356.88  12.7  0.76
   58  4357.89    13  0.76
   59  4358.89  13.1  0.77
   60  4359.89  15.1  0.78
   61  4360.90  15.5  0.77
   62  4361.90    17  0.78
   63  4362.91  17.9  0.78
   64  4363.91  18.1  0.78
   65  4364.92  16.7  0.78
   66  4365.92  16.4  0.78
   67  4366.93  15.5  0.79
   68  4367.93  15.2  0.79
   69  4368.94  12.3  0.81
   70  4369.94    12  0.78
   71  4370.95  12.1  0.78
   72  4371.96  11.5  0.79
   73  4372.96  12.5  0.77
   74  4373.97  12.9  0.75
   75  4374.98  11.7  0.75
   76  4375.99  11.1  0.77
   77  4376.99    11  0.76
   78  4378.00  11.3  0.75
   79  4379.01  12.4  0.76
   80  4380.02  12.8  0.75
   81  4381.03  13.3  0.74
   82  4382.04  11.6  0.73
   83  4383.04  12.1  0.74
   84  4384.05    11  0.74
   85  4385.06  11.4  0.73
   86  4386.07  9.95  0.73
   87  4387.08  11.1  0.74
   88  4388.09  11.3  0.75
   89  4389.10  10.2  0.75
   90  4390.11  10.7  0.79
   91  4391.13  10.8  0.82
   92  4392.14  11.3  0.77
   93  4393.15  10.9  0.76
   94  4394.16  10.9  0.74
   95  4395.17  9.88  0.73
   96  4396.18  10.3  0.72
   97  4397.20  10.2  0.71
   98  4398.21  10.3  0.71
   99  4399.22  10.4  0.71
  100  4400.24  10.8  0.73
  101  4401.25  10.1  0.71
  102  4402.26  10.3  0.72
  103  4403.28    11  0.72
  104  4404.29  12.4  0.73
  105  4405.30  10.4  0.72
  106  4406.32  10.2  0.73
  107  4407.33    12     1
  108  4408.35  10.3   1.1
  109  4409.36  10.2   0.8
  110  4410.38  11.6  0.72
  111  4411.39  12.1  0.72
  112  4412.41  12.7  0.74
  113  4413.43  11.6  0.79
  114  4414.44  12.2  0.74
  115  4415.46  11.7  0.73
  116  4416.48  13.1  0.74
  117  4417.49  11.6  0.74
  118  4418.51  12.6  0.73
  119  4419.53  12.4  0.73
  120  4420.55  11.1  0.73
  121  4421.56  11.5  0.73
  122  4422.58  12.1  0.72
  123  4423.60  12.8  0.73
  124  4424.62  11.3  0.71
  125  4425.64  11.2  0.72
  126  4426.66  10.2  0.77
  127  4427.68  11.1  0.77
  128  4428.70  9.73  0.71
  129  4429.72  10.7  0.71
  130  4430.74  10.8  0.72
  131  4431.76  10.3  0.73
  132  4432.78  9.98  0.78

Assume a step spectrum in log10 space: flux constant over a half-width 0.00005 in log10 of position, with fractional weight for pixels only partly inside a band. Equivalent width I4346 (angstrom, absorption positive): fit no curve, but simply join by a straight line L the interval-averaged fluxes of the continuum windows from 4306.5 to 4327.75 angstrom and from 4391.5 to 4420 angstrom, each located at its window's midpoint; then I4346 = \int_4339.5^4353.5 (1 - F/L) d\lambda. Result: -0.78 angstrom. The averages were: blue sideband 11.2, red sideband 11.2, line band 11.8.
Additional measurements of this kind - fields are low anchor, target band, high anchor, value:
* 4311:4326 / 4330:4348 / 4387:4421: -0.6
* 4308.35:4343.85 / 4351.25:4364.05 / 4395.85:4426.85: -2.4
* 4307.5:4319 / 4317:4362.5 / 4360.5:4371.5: 5.2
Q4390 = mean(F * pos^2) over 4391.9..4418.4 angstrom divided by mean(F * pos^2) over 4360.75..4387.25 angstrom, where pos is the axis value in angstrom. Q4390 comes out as 0.86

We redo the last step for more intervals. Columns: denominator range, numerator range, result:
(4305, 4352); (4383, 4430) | 1.01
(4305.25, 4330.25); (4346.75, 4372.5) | 1.20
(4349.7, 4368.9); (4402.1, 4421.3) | 0.85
